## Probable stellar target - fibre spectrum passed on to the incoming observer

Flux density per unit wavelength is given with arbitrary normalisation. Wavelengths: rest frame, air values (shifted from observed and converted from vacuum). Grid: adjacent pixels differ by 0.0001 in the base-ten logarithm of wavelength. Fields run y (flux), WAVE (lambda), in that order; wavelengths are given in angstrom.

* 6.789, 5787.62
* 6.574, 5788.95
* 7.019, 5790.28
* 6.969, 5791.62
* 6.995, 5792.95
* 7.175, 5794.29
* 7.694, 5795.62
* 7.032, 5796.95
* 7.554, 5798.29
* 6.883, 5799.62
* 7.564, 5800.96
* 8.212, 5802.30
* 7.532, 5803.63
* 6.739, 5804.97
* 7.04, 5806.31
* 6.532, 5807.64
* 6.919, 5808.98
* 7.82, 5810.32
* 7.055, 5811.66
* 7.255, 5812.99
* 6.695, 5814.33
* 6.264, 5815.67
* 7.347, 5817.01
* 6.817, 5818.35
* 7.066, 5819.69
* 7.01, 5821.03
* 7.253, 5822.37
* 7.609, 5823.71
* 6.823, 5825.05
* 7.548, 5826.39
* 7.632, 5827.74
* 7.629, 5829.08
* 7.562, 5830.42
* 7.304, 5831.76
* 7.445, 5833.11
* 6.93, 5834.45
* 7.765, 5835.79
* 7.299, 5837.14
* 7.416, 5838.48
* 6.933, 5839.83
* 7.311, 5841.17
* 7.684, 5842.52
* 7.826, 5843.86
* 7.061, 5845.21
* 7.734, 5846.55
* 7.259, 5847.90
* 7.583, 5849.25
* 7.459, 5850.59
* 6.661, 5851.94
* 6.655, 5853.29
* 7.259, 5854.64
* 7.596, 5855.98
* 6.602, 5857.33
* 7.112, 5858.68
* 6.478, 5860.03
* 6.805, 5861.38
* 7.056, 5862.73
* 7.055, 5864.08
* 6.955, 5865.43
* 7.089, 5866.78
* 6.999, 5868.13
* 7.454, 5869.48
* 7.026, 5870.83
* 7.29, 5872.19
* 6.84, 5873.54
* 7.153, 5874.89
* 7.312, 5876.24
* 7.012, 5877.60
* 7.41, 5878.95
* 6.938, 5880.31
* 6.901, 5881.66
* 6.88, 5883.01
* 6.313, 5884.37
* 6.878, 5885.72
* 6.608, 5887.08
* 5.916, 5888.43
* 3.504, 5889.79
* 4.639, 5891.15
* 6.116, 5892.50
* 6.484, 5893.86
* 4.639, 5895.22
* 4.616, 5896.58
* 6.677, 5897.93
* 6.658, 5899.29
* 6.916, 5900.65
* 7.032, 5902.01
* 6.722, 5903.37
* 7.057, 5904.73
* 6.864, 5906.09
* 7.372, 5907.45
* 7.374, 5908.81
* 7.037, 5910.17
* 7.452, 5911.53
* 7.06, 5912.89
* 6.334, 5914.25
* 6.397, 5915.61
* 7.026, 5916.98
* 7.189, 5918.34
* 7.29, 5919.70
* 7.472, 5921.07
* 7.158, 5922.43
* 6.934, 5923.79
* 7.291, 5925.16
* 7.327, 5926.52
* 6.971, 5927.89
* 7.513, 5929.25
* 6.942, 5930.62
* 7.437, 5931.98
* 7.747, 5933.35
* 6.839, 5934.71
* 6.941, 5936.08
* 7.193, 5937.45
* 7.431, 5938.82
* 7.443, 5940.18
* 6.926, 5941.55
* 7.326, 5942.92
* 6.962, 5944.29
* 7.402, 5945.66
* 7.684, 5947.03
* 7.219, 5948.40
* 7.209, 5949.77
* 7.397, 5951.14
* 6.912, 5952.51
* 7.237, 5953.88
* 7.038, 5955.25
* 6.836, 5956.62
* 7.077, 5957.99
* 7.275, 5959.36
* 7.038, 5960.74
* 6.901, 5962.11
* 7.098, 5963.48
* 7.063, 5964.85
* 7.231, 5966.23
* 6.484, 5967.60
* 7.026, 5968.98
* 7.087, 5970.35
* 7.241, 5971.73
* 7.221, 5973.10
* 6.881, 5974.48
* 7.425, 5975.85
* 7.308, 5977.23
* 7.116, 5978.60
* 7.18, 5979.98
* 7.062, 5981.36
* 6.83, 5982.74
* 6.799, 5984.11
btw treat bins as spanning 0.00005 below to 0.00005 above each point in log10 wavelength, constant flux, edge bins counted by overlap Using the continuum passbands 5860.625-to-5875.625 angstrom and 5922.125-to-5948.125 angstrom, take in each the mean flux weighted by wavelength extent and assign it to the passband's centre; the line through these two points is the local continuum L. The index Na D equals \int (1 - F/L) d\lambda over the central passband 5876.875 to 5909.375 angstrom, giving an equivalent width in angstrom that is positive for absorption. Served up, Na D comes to 3.3 angstrom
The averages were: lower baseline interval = 7.07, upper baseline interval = 7.24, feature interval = 6.39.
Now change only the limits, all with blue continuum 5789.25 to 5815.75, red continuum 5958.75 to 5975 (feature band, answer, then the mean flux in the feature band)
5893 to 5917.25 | 1.52 angstrom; 6.64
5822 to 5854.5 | -0.98 angstrom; 7.35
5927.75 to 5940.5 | -0.33 angstrom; 7.26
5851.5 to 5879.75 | 0.29 angstrom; 7.04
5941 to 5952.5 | -0.31 angstrom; 7.25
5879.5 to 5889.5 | 0.82 angstrom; 6.52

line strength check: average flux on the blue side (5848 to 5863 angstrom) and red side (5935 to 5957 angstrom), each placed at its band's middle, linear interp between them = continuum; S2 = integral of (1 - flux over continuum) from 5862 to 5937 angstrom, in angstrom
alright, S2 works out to 3.2 angstrom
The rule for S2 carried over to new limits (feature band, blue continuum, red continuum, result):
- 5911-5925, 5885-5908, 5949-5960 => -1.1 angstrom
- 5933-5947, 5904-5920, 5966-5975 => -0.4 angstrom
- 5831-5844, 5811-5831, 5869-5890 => -0.6 angstrom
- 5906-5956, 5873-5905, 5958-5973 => -3.2 angstrom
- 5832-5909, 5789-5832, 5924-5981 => 3.6 angstrom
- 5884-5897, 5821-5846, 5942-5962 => 3.1 angstrom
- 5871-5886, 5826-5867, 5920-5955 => 0.5 angstrom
